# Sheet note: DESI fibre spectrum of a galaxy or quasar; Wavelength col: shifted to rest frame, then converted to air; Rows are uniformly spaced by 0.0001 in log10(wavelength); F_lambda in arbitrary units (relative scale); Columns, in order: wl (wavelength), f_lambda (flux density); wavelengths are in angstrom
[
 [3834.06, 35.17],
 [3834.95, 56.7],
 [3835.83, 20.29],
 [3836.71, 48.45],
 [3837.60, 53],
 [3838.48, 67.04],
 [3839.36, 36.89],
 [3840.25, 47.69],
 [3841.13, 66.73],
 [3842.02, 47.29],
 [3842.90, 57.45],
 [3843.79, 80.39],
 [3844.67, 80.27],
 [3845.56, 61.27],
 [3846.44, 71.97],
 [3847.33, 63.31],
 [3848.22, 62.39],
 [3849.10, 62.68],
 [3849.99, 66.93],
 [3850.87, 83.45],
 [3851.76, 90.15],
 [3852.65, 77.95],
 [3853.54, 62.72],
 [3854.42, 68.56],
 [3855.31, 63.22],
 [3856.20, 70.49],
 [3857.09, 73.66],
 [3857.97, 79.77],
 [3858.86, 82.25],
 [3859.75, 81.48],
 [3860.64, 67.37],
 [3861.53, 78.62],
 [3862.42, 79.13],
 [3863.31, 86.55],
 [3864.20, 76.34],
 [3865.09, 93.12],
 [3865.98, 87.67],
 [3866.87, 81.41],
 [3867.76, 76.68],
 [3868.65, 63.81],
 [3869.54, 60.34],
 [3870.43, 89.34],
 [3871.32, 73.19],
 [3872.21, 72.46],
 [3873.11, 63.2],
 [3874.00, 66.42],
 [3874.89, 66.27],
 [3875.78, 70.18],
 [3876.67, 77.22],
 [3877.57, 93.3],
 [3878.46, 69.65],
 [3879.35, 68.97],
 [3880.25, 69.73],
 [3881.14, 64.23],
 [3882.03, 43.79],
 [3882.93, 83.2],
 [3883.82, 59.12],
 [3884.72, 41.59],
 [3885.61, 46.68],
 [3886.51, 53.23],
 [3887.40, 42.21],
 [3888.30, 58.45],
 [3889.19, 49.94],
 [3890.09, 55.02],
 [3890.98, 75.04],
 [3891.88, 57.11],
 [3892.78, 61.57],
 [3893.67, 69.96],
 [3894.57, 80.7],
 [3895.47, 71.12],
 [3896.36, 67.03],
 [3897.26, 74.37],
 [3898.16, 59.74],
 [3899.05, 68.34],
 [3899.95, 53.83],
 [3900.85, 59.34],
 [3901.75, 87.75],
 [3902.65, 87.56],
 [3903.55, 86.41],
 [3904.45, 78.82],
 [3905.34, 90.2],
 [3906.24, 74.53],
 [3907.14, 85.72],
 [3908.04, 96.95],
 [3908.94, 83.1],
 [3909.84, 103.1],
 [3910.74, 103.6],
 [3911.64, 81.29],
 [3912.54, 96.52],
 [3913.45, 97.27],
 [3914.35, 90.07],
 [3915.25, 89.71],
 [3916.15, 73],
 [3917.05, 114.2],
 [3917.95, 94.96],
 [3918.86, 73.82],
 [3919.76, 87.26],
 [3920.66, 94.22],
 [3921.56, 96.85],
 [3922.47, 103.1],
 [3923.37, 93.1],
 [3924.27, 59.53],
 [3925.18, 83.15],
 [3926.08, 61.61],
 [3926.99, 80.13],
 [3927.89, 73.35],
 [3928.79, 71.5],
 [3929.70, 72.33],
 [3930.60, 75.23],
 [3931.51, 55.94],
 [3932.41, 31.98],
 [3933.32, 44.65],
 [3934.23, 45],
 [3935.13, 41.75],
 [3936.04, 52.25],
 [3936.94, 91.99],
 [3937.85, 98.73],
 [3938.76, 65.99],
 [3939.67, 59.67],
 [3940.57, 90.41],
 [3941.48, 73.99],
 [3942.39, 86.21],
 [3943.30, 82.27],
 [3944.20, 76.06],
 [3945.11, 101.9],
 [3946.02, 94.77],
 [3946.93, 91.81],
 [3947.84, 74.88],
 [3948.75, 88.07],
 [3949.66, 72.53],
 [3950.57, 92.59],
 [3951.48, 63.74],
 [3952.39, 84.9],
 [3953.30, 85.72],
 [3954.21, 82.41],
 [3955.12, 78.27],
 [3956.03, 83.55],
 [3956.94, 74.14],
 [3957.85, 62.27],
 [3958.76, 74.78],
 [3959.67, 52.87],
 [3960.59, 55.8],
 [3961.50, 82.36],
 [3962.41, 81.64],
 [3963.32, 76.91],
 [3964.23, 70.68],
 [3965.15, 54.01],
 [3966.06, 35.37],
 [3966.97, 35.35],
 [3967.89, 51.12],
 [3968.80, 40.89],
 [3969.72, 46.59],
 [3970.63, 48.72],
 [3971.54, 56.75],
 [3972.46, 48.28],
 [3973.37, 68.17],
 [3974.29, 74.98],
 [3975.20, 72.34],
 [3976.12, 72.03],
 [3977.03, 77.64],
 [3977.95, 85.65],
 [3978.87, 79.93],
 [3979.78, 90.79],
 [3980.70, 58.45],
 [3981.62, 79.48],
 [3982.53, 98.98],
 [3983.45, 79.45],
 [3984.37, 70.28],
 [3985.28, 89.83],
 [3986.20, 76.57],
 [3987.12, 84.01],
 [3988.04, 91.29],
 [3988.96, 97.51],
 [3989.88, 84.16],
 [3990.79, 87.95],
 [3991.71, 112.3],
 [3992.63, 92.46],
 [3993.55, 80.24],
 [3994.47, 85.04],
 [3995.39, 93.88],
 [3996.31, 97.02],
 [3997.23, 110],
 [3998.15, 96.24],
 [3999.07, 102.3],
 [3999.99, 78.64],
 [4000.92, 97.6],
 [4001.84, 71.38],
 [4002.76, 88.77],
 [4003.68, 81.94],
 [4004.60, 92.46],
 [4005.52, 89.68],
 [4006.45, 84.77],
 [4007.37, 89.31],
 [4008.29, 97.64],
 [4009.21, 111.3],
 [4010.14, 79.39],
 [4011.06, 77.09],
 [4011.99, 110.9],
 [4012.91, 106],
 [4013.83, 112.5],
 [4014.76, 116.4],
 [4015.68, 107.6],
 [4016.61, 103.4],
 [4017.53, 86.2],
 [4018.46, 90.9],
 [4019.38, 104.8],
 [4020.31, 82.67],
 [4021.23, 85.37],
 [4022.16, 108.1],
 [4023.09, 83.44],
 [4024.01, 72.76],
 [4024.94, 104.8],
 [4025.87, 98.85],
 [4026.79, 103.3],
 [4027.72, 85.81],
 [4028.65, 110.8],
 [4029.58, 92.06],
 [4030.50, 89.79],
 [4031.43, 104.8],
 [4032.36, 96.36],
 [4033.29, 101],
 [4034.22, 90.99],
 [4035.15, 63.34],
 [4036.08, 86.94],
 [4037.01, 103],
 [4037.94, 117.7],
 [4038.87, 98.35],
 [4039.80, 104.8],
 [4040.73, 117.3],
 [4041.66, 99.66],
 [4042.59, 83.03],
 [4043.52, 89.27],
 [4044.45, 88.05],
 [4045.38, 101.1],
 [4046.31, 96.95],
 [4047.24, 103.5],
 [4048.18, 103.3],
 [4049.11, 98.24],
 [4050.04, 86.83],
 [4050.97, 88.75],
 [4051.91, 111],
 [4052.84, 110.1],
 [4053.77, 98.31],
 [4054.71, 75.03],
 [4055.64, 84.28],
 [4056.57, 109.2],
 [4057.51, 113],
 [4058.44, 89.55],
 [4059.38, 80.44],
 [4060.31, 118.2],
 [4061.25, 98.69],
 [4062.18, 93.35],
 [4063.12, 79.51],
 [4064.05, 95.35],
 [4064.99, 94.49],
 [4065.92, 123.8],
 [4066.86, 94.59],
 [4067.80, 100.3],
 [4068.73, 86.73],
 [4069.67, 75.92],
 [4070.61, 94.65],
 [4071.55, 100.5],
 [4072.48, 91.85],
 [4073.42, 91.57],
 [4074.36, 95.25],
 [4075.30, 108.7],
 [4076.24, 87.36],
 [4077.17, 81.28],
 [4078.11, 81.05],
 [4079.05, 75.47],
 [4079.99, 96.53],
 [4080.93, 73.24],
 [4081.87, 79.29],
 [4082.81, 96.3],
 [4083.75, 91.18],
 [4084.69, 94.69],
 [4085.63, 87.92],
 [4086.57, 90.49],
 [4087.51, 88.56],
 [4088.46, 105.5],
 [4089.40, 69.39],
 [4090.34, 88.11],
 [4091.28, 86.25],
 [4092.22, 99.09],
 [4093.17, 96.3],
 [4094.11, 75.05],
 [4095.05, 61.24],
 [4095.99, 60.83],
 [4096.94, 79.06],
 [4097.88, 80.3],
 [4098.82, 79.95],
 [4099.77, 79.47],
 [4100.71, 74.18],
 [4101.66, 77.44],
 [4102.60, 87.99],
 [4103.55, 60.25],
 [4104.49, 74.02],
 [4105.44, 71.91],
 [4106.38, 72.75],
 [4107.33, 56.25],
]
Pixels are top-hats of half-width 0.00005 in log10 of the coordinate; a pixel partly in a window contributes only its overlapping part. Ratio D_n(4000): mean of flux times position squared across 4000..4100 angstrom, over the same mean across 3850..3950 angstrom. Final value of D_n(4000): 1.3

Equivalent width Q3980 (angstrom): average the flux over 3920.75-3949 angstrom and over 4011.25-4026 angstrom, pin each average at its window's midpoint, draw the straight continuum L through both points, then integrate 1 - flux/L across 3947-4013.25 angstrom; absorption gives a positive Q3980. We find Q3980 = 6.3 angstrom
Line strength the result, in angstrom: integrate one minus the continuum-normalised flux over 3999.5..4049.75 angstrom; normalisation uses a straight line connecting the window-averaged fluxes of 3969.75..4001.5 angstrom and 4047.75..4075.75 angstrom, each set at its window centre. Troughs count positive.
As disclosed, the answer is -3.2 angstrom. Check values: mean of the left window 82.4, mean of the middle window 95.2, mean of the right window 96.4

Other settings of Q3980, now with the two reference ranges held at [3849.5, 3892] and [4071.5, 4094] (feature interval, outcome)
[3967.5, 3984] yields 2.3 angstrom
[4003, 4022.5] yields -3.0 angstrom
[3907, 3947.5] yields -2.8 angstrom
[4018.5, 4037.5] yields -2.0 angstrom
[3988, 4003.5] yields -2.0 angstrom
